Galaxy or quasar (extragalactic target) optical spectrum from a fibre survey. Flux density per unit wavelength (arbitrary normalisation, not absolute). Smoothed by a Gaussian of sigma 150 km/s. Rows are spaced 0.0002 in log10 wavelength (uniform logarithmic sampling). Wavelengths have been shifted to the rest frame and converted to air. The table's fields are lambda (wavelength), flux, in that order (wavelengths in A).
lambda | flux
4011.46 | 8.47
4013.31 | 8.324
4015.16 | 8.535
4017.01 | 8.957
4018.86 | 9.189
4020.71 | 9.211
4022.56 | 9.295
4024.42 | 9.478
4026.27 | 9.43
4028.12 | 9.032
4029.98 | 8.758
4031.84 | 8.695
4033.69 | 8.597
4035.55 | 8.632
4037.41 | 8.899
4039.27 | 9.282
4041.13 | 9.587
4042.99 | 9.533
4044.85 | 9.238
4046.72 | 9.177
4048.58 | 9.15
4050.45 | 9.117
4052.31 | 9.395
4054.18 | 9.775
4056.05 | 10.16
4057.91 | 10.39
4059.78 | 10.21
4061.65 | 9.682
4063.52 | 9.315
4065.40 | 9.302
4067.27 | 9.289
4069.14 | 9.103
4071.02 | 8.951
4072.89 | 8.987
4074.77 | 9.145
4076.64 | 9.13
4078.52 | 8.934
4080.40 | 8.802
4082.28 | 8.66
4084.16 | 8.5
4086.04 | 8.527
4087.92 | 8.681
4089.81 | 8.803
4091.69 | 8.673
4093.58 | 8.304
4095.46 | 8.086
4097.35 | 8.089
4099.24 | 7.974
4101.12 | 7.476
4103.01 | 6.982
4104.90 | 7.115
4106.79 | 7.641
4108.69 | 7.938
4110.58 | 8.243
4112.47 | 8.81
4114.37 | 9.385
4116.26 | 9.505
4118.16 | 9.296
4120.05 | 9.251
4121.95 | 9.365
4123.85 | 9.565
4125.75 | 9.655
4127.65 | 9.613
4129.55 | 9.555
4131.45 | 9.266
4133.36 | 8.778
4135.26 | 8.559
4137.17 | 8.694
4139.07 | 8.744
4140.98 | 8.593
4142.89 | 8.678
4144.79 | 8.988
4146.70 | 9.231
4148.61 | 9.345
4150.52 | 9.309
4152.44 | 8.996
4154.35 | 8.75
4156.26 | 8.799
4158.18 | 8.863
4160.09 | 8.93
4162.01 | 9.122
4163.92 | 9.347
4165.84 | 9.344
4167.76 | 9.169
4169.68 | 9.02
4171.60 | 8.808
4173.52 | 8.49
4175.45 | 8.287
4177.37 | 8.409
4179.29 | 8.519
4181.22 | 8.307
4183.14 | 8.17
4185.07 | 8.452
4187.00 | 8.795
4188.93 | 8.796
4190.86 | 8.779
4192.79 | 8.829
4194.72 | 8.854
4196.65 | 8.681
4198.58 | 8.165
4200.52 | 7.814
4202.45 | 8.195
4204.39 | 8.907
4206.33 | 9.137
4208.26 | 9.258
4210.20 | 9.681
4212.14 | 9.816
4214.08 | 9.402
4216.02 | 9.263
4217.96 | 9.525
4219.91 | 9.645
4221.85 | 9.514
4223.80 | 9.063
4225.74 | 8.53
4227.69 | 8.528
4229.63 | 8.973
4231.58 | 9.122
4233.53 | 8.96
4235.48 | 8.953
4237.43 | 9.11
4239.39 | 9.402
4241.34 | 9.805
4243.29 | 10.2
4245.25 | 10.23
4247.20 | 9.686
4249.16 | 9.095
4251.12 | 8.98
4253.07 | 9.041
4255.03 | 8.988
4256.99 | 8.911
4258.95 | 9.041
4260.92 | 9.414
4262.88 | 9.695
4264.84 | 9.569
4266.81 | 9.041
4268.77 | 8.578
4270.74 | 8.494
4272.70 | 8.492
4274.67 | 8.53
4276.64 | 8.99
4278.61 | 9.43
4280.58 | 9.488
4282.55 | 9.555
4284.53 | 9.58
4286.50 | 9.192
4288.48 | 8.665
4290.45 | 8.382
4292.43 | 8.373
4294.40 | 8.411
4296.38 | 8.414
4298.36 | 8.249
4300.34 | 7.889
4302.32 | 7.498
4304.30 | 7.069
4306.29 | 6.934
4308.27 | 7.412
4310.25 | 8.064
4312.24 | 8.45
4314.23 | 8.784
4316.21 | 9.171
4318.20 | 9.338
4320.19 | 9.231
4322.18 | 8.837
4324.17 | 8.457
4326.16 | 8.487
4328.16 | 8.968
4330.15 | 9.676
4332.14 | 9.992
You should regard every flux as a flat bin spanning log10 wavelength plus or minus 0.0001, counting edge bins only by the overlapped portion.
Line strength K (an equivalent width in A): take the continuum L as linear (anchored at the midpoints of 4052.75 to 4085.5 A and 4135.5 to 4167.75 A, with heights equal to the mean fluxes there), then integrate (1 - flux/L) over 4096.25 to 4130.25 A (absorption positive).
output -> 1.9 A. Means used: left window 9.3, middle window 8.63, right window 8.98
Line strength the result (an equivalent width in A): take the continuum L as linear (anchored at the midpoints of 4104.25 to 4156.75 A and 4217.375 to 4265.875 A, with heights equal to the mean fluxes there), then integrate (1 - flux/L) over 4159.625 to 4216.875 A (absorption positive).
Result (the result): 1.8 A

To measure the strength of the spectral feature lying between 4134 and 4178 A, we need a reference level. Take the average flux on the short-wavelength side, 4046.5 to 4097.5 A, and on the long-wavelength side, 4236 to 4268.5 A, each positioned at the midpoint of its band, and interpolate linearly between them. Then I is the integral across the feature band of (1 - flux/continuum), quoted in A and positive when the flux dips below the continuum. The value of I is 1.6 A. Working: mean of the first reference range 9.1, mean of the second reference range 9.36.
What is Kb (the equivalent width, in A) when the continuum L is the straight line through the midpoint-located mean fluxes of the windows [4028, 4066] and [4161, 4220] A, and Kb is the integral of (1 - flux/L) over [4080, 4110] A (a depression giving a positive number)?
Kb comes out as 3.4 A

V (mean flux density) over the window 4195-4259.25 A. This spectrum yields 9.14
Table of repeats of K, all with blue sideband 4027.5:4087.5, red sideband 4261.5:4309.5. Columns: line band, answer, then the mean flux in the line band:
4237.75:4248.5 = -1.4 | 9.79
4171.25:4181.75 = 0.5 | 8.45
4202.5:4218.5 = -0.9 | 9.3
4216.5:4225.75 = -0.6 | 9.33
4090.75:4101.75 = 1.2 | 8.12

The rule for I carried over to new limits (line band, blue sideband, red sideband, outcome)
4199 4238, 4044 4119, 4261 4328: -1.5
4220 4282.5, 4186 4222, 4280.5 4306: -3.4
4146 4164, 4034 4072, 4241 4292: 0.5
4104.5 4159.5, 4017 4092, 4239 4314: 0.7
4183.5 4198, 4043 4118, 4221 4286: 0.6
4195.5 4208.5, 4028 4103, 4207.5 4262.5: 0.9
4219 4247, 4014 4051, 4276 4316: -2.3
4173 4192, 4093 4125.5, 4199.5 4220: 0.9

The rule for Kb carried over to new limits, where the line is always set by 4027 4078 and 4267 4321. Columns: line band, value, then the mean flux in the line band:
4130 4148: 0.3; 8.87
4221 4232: -0.2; 8.94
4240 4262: -1.8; 9.4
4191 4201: 0.4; 8.53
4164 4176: 0.0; 8.9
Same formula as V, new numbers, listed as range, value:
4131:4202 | 8.77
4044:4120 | 8.85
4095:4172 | 8.81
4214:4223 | 9.46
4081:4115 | 8.21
